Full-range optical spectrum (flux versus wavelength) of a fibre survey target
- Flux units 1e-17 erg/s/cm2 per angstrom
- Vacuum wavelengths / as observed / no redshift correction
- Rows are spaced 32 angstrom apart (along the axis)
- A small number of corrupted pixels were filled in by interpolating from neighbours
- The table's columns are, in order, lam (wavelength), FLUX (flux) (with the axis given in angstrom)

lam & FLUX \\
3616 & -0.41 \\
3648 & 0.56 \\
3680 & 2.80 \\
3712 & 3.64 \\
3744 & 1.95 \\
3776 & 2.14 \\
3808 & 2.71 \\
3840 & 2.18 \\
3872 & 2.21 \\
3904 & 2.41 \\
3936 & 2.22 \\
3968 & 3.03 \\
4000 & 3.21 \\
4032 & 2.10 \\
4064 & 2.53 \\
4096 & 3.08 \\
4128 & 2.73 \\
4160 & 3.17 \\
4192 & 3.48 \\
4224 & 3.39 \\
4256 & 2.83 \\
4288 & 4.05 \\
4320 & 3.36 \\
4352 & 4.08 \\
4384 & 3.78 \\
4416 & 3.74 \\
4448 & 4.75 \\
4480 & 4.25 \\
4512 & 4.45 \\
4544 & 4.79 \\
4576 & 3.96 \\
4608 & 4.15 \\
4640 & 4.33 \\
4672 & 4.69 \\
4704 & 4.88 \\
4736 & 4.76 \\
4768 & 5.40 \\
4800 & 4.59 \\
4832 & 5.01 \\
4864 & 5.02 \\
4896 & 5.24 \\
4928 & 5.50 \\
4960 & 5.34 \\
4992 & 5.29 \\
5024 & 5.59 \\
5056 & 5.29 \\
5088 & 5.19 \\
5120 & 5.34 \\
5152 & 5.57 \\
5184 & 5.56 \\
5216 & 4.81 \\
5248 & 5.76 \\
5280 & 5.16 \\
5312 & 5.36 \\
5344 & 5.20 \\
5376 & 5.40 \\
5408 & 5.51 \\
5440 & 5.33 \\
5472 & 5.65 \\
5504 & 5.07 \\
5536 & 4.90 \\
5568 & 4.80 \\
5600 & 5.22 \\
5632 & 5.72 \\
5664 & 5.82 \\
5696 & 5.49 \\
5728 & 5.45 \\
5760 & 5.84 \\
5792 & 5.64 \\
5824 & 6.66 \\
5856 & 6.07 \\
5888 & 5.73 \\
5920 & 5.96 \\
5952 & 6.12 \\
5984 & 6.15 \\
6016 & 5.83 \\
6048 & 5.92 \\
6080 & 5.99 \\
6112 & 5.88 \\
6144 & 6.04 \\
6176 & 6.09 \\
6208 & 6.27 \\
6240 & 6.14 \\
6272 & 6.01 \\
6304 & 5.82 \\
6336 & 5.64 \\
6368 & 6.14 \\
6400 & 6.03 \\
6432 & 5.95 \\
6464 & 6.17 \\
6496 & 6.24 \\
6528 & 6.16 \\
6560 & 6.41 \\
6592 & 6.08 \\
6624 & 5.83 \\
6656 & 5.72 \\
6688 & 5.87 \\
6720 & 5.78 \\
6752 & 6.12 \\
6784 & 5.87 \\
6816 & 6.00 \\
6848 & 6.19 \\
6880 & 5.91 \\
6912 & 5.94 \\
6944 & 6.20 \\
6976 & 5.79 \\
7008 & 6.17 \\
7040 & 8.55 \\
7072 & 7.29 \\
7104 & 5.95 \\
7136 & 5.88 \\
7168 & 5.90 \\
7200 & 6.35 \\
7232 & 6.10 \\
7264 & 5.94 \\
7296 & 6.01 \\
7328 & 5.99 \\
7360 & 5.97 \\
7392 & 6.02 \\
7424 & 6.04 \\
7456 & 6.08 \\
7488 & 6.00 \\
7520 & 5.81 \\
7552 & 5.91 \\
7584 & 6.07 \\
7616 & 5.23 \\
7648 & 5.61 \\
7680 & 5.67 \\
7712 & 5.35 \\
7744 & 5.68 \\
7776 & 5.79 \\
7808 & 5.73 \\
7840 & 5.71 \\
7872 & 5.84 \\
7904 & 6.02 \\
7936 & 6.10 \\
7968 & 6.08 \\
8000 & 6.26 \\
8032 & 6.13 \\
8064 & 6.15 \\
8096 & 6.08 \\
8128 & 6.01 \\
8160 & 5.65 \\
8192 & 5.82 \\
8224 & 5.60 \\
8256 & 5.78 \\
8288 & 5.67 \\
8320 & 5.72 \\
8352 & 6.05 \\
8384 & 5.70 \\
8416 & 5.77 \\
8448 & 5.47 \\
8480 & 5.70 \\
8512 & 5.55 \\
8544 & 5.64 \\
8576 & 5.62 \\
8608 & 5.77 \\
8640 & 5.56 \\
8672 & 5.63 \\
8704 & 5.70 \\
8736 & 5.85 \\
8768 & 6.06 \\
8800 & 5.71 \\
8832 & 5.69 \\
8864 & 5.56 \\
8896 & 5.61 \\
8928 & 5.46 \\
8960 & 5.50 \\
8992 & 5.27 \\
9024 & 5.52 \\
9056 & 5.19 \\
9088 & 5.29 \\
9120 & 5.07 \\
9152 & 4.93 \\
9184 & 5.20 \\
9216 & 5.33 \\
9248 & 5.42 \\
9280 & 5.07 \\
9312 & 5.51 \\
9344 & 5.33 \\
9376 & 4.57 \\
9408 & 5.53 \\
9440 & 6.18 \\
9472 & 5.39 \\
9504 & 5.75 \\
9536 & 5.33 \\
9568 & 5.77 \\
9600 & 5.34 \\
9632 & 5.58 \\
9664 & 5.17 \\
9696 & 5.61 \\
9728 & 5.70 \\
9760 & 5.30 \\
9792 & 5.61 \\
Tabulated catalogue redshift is 0.073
